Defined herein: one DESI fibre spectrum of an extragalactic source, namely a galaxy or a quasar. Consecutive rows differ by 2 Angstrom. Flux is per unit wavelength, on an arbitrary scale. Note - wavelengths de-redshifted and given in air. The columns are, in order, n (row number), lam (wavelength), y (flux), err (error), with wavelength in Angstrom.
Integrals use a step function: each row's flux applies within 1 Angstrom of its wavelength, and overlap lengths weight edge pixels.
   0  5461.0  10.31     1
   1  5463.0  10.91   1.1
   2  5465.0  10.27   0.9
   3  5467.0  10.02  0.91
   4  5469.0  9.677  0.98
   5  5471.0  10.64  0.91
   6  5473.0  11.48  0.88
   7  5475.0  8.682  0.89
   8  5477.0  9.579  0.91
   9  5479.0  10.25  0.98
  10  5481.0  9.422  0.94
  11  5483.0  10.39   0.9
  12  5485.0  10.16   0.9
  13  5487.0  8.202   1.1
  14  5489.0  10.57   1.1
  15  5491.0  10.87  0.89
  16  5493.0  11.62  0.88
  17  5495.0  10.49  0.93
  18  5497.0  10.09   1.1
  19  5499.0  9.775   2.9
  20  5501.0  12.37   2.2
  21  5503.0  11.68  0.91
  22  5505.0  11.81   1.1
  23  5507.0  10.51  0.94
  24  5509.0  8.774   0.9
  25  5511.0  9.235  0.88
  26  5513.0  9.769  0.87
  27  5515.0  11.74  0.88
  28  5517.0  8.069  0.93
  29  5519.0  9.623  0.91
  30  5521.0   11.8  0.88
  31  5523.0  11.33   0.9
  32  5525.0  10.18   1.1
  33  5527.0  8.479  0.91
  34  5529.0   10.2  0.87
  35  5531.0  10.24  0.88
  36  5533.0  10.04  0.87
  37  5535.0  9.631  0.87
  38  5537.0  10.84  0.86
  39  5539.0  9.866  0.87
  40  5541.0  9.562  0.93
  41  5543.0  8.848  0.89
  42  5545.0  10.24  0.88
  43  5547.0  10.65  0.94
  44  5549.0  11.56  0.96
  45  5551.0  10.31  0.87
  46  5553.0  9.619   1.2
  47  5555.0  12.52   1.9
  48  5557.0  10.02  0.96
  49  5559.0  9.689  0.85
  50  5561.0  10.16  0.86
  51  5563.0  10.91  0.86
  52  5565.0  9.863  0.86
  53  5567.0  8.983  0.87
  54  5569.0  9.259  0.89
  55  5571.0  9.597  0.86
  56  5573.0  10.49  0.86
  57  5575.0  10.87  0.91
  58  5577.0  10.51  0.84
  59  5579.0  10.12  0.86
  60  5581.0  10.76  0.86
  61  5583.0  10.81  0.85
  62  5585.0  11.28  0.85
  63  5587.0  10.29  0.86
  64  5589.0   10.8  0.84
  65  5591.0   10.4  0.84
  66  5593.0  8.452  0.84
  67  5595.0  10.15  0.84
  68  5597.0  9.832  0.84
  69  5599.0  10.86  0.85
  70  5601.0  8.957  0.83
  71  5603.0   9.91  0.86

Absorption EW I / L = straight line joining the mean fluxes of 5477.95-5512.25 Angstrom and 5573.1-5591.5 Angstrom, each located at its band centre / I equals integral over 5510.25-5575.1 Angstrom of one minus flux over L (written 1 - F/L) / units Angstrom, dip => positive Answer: 2.4 Angstrom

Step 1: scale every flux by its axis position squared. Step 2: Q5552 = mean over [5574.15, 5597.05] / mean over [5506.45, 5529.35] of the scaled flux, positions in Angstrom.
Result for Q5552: 1.1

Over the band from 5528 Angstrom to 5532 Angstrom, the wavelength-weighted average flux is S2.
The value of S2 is 10.2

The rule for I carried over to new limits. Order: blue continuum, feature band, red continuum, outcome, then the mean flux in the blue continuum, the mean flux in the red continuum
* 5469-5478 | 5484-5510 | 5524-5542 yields -1.4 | 10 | 9.89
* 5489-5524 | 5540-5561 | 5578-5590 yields 0.7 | 10.6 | 10.7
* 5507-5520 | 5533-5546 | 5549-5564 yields 0.4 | 9.61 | 10.5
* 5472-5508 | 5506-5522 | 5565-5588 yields 0.7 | 10.4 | 10.3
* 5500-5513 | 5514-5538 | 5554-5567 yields 0.9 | 10.7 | 10.4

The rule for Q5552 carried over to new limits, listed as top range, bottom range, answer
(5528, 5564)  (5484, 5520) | 1.01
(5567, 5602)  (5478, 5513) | 1.01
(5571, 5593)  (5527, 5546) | 1.08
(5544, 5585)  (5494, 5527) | 1.02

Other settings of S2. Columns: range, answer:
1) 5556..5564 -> 10.2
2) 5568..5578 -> 10.1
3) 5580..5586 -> 11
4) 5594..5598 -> 9.99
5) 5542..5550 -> 10.3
